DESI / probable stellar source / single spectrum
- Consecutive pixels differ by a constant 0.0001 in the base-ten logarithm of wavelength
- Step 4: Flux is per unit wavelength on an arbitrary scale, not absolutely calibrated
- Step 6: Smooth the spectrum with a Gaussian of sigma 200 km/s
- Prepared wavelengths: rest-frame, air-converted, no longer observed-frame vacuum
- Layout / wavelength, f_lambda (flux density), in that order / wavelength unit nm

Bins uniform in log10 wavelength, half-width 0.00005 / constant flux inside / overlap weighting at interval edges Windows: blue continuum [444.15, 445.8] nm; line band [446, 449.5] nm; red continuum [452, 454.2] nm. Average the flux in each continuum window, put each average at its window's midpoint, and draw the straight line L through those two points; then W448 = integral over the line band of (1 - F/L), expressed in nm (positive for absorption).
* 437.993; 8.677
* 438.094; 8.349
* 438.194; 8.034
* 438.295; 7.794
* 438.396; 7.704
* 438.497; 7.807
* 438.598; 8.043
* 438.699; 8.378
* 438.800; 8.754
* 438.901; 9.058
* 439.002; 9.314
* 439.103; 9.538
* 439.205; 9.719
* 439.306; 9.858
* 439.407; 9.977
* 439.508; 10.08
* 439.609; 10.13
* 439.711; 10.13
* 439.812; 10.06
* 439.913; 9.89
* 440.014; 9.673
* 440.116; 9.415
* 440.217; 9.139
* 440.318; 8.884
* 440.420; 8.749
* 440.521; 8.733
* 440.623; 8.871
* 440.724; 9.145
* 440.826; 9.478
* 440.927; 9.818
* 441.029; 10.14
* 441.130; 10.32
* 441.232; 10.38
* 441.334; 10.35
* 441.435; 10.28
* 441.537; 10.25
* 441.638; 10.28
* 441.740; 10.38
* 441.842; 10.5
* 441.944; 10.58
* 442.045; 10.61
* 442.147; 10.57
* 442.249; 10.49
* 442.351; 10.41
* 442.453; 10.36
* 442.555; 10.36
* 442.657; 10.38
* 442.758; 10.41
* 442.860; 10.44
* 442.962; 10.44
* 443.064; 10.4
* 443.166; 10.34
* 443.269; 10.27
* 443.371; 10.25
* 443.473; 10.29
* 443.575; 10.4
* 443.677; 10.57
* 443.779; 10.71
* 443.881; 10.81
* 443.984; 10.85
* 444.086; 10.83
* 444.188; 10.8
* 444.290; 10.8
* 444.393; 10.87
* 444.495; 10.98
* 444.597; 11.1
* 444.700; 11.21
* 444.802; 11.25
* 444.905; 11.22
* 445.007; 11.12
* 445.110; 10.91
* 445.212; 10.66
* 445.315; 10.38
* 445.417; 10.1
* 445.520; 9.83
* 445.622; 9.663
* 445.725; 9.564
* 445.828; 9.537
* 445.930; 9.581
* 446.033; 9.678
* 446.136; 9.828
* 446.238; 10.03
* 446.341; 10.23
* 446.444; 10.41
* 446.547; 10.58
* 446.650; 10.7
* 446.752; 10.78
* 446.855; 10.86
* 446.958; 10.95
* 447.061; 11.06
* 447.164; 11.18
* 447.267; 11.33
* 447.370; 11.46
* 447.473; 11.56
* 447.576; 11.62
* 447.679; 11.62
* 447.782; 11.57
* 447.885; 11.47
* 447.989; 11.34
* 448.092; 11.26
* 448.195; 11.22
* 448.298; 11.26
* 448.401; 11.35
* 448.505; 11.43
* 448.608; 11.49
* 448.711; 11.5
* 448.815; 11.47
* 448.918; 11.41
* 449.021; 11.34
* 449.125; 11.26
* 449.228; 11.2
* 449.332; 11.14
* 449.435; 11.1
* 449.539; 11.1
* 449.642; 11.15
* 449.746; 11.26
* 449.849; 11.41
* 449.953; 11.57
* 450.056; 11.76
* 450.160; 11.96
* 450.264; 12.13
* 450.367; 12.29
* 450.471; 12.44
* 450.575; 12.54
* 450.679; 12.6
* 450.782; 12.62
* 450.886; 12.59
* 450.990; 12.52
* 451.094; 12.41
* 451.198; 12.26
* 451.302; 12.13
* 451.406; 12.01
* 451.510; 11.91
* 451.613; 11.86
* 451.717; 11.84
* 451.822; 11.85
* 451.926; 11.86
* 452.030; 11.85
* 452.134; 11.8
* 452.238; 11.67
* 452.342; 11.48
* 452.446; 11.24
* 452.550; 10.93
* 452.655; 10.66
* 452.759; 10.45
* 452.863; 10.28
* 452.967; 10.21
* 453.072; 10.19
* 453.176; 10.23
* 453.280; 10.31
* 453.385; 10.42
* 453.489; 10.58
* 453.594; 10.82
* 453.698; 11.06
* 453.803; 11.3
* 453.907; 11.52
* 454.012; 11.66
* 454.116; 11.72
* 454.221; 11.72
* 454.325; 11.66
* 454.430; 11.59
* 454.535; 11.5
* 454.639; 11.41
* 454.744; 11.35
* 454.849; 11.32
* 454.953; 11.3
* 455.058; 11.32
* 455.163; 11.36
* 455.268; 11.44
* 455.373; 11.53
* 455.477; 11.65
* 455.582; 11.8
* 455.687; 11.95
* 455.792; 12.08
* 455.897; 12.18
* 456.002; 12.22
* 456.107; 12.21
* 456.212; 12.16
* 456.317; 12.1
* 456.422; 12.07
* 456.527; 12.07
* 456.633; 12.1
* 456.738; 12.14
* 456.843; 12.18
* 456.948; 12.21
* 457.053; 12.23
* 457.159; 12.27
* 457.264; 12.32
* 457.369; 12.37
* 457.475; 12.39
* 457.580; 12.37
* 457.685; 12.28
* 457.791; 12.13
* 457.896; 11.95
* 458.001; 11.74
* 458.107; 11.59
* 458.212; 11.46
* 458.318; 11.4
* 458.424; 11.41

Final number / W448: -0.11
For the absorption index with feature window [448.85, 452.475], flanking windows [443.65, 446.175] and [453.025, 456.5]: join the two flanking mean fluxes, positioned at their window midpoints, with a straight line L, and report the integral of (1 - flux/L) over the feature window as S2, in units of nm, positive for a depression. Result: -0.247 nm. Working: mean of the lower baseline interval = 10.5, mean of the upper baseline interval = 11.5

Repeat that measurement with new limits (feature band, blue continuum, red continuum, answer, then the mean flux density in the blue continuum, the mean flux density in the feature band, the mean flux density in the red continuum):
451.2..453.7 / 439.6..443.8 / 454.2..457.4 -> 0.057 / 10.1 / 11.2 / 11.9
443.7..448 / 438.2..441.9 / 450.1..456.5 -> -0.138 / 9.46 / 10.7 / 11.6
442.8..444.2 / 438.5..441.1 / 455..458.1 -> -0.078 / 9.38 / 10.5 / 12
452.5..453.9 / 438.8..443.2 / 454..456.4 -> 0.106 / 9.95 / 10.6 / 11.7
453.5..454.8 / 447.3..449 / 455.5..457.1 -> 0.056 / 11.4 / 11.4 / 12.1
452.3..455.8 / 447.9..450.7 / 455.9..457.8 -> 0.233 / 11.5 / 11.2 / 12.2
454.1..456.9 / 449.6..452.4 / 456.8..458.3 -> 0.064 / 12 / 11.8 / 12.1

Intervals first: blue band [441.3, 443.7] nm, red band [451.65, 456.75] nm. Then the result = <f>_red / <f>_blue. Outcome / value 1.1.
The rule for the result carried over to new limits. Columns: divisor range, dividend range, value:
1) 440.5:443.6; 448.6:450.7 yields 1.14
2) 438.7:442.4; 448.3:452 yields 1.20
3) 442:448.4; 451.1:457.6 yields 1.09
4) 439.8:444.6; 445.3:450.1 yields 1.07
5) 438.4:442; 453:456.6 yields 1.20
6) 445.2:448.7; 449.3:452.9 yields 1.09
